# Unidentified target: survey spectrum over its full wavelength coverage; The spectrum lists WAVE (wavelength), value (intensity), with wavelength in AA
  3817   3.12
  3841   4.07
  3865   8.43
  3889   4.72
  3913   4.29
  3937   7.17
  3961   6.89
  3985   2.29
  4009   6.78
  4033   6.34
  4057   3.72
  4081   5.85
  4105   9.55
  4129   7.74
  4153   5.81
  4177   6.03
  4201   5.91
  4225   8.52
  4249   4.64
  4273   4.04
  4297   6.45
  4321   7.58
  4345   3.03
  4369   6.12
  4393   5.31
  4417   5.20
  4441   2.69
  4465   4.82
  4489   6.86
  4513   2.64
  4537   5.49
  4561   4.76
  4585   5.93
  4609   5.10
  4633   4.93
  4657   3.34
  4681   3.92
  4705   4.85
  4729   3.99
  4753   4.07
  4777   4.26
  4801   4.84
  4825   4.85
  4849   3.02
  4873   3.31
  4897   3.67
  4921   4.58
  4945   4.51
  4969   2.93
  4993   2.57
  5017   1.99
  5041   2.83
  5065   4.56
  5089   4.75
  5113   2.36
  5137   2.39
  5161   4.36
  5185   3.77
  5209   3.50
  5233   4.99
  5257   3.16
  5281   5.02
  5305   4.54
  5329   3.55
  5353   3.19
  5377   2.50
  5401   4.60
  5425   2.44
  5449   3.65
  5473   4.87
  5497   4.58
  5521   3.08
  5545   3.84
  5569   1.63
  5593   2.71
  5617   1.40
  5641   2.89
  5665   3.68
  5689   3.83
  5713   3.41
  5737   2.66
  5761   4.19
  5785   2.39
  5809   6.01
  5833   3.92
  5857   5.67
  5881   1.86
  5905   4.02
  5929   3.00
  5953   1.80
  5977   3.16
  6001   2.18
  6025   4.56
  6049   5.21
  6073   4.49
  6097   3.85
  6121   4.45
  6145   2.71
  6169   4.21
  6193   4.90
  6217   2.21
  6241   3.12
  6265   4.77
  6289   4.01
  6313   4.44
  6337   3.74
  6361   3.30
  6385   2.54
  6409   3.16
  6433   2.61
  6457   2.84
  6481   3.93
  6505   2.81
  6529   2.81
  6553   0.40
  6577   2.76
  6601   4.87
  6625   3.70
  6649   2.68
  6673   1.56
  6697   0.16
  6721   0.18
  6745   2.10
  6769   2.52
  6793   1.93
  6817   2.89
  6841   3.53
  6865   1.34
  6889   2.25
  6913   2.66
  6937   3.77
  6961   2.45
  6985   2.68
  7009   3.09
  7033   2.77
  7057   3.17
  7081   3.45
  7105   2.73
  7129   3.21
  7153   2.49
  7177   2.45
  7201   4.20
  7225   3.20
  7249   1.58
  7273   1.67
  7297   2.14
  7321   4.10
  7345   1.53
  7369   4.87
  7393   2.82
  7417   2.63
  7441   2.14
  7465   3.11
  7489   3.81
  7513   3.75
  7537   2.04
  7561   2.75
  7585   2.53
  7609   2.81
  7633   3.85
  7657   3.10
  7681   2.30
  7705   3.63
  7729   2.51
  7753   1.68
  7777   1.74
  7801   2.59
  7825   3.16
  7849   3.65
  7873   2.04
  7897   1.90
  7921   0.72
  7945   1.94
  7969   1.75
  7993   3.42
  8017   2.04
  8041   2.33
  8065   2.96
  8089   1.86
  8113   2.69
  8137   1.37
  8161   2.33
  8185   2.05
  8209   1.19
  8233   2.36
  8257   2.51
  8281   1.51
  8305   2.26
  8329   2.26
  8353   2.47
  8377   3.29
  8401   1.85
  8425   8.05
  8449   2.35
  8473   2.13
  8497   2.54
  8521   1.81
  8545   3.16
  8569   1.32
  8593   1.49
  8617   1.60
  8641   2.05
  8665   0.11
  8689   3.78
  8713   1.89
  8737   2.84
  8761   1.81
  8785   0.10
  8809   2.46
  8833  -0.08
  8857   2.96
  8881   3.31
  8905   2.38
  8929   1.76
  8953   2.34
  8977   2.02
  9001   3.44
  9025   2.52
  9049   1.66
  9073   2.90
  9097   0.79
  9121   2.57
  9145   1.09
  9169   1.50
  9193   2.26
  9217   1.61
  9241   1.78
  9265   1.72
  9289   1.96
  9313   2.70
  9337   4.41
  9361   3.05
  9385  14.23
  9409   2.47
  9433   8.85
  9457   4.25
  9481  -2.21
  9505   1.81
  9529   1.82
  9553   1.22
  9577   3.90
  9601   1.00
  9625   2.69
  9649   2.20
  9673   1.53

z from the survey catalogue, 1.52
